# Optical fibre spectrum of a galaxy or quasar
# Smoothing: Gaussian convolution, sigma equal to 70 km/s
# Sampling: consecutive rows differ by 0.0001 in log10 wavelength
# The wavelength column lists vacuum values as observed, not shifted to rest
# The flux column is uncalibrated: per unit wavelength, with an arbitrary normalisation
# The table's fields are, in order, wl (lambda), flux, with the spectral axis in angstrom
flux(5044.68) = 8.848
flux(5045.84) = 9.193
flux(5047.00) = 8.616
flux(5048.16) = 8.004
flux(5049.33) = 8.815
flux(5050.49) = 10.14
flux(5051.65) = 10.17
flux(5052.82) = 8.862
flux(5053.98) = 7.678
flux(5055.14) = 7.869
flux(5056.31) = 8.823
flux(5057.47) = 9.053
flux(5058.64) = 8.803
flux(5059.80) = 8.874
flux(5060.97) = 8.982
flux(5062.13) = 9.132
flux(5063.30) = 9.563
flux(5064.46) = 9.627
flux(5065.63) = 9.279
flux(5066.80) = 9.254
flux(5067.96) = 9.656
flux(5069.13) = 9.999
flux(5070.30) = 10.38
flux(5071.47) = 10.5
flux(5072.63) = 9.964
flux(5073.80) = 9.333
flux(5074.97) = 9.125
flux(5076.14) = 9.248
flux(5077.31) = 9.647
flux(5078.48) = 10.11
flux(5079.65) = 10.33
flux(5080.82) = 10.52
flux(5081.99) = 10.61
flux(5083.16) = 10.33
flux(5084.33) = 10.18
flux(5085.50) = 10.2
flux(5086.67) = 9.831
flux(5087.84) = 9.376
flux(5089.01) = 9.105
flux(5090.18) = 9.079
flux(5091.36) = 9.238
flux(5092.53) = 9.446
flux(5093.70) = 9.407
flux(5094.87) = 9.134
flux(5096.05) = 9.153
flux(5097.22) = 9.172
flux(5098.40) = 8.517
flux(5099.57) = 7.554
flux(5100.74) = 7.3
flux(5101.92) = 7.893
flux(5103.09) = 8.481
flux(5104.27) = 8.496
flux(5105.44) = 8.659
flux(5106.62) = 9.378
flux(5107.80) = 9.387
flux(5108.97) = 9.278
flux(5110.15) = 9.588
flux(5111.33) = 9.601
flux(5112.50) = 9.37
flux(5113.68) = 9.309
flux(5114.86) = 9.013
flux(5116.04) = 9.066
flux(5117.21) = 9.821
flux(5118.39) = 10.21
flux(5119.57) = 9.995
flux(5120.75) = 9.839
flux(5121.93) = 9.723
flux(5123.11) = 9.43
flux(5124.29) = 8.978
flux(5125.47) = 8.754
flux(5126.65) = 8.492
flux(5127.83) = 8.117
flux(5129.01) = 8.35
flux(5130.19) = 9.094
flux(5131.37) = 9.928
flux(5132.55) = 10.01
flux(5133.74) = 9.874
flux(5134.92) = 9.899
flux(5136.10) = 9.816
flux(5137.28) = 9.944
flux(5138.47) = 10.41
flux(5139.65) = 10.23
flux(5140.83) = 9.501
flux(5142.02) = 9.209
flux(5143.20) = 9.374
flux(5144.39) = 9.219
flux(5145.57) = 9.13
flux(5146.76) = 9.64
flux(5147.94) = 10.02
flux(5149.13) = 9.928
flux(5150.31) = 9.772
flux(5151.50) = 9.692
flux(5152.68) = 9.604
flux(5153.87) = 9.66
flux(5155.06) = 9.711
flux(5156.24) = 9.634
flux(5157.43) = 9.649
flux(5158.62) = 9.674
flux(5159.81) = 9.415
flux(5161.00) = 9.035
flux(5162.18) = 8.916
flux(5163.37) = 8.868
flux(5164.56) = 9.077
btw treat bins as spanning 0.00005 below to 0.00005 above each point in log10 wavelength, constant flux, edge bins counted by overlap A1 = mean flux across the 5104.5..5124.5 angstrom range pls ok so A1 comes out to 9.44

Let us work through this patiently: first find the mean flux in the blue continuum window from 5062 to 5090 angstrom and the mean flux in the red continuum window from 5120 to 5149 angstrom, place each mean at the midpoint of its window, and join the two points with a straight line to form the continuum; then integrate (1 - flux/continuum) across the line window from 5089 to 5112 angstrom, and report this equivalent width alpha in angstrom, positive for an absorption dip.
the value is 1.8 angstrom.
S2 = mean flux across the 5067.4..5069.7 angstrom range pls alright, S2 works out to 9.82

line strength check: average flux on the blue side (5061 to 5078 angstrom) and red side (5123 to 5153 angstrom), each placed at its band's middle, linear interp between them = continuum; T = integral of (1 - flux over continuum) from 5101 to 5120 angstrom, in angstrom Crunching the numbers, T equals 0.7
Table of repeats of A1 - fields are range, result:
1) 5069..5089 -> 9.96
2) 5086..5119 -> 9.07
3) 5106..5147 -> 9.45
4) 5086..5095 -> 9.35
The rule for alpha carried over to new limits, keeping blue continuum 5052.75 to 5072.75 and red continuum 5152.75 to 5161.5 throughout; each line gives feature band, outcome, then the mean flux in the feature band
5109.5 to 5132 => 0.3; 9.3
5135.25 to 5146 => -0.2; 9.66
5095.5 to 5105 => 1.1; 8.33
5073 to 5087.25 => -1.0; 9.95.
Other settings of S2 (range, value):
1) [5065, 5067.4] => 9.28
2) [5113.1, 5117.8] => 9.31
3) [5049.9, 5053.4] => 9.72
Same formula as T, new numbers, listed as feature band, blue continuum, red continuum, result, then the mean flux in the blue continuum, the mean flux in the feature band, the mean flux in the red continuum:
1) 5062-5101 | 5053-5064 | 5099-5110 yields -3.9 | 8.77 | 9.53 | 8.54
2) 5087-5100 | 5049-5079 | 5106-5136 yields 0.4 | 9.35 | 9.05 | 9.39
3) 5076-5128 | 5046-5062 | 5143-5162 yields -0.7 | 8.84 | 9.31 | 9.56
